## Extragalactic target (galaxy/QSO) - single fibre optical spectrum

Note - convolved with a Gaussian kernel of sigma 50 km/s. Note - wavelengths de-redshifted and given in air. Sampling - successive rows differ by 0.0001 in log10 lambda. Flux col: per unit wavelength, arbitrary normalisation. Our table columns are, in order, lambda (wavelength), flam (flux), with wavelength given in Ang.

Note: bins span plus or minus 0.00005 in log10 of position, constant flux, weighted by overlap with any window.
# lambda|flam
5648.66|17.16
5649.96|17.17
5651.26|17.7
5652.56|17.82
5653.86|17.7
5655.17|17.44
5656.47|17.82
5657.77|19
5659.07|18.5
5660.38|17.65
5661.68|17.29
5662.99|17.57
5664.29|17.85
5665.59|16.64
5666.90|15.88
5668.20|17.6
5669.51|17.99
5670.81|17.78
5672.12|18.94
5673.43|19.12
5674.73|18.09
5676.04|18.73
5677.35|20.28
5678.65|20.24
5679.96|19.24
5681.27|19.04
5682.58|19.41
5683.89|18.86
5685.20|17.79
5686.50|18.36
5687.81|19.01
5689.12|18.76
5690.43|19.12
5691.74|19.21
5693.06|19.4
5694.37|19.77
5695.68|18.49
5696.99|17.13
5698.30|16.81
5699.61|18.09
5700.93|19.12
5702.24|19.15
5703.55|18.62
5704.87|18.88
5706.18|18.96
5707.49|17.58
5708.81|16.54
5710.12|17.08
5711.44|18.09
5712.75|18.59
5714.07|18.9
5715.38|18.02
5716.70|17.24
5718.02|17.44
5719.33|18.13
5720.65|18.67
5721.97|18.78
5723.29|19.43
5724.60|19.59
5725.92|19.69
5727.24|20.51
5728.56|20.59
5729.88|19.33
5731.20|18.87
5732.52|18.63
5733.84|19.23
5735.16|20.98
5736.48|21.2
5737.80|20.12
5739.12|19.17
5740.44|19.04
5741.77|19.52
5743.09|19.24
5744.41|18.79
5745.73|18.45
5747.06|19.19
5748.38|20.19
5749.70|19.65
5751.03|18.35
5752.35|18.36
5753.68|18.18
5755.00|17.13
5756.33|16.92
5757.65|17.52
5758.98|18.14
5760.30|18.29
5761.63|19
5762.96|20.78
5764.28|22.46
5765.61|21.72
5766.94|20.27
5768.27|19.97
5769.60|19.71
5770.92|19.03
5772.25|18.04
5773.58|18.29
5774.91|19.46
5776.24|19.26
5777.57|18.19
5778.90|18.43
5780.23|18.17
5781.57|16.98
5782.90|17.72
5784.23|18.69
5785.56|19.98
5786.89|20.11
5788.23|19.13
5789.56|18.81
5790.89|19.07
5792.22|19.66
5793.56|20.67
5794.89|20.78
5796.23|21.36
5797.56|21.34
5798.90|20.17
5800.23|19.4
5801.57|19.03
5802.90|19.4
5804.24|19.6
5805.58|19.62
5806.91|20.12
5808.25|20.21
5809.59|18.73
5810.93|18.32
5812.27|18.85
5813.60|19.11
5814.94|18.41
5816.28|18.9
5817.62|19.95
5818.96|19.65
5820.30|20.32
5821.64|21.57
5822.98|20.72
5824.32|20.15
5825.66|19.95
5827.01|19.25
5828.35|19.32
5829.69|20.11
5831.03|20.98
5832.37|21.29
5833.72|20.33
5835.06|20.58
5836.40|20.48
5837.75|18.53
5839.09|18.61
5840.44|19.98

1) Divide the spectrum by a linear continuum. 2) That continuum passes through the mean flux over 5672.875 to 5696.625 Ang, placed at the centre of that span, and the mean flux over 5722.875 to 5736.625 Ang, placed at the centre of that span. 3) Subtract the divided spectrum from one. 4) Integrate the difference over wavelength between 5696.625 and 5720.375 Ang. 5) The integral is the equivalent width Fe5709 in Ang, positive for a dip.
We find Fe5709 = 1.7 Ang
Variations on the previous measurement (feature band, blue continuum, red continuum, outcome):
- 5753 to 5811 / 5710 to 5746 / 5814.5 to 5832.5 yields 1.0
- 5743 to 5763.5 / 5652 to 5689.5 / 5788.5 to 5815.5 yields 0.6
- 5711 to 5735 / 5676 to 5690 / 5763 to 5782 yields 0.4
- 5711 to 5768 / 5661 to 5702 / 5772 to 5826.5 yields -0.6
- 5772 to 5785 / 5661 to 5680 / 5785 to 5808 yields 0.9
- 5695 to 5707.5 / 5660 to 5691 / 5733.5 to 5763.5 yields 0.2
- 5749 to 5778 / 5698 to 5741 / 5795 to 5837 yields 0.4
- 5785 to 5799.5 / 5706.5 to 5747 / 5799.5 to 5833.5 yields -0.4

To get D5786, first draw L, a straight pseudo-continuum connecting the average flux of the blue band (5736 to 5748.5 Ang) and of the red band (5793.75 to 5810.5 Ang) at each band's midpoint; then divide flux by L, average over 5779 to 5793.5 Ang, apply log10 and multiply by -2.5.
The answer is 0.053 mag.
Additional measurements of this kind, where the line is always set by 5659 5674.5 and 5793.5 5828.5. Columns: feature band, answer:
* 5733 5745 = -0.05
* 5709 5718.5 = 0.03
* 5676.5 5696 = -0.07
